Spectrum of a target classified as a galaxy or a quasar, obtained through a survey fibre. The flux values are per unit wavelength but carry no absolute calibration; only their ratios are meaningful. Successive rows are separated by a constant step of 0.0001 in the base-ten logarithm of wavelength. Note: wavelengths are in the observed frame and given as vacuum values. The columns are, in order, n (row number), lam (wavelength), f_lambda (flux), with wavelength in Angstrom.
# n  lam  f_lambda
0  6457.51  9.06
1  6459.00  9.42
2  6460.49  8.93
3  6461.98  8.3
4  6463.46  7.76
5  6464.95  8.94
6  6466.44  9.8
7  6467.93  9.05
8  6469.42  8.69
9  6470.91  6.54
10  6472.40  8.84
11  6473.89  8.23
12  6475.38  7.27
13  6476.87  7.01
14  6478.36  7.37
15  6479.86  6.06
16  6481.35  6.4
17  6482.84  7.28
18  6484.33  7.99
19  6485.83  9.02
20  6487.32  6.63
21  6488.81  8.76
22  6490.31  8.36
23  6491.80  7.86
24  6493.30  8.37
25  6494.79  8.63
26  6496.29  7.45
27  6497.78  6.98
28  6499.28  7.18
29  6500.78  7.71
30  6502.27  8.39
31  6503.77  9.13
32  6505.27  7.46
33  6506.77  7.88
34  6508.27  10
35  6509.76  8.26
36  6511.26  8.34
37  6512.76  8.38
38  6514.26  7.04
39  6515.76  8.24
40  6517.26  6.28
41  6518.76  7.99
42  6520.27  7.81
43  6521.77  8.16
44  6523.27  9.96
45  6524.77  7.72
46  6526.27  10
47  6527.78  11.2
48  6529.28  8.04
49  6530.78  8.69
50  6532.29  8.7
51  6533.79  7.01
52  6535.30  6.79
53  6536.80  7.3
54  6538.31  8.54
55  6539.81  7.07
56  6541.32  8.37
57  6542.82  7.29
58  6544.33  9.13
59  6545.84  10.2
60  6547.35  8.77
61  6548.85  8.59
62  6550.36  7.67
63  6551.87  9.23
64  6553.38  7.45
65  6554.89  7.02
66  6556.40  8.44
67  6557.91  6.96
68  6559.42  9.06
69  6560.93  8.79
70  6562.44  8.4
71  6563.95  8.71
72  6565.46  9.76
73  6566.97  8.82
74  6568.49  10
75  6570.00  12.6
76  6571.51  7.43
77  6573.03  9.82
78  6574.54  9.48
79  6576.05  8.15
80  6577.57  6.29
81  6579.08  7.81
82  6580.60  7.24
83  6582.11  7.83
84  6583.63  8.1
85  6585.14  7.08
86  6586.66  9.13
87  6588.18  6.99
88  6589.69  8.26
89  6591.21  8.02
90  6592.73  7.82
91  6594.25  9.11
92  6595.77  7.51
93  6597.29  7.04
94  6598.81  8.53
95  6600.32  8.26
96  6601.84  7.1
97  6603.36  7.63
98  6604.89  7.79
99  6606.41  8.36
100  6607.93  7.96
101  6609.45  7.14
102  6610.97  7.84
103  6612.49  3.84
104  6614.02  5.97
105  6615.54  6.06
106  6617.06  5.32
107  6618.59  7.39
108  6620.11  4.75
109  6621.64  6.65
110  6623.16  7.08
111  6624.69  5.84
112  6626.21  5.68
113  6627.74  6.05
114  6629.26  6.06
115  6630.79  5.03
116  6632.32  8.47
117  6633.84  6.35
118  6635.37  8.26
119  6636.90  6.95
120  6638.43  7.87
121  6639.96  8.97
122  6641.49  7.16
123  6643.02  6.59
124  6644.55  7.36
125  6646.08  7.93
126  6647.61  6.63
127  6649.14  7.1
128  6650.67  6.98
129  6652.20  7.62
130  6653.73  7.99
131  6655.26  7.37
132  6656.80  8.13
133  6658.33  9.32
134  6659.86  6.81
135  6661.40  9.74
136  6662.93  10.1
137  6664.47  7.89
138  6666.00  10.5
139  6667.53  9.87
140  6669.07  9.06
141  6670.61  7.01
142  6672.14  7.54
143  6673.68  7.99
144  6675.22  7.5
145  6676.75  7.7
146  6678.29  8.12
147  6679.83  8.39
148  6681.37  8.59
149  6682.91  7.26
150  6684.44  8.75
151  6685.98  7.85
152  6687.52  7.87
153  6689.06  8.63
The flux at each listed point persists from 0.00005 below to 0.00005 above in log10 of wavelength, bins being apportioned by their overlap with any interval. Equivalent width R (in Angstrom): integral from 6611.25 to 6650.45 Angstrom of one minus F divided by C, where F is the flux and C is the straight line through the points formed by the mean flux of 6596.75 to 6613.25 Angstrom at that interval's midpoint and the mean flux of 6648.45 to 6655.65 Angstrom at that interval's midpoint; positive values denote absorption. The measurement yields 4.1 Angstrom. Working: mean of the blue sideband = 7.42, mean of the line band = 6.64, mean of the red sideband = 7.42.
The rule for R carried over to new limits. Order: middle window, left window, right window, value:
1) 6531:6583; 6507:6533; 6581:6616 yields -2.1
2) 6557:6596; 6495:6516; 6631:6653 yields -3.7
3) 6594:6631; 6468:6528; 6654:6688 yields 6.4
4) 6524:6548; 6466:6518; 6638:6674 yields -1.5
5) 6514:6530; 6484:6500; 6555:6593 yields -0.7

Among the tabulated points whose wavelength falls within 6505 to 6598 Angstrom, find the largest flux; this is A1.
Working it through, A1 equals 12.6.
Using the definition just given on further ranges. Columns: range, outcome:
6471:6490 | 9.02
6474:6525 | 10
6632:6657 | 8.97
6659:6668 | 10.5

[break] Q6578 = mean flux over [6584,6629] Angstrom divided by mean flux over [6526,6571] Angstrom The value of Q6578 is 0.83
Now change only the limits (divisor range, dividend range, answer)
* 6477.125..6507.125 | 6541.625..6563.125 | 1.08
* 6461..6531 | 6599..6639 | 0.84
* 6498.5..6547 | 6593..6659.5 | 0.86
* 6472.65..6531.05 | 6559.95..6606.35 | 1.03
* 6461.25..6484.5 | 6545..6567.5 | 1.09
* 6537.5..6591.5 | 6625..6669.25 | 0.91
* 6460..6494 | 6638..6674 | 1.01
